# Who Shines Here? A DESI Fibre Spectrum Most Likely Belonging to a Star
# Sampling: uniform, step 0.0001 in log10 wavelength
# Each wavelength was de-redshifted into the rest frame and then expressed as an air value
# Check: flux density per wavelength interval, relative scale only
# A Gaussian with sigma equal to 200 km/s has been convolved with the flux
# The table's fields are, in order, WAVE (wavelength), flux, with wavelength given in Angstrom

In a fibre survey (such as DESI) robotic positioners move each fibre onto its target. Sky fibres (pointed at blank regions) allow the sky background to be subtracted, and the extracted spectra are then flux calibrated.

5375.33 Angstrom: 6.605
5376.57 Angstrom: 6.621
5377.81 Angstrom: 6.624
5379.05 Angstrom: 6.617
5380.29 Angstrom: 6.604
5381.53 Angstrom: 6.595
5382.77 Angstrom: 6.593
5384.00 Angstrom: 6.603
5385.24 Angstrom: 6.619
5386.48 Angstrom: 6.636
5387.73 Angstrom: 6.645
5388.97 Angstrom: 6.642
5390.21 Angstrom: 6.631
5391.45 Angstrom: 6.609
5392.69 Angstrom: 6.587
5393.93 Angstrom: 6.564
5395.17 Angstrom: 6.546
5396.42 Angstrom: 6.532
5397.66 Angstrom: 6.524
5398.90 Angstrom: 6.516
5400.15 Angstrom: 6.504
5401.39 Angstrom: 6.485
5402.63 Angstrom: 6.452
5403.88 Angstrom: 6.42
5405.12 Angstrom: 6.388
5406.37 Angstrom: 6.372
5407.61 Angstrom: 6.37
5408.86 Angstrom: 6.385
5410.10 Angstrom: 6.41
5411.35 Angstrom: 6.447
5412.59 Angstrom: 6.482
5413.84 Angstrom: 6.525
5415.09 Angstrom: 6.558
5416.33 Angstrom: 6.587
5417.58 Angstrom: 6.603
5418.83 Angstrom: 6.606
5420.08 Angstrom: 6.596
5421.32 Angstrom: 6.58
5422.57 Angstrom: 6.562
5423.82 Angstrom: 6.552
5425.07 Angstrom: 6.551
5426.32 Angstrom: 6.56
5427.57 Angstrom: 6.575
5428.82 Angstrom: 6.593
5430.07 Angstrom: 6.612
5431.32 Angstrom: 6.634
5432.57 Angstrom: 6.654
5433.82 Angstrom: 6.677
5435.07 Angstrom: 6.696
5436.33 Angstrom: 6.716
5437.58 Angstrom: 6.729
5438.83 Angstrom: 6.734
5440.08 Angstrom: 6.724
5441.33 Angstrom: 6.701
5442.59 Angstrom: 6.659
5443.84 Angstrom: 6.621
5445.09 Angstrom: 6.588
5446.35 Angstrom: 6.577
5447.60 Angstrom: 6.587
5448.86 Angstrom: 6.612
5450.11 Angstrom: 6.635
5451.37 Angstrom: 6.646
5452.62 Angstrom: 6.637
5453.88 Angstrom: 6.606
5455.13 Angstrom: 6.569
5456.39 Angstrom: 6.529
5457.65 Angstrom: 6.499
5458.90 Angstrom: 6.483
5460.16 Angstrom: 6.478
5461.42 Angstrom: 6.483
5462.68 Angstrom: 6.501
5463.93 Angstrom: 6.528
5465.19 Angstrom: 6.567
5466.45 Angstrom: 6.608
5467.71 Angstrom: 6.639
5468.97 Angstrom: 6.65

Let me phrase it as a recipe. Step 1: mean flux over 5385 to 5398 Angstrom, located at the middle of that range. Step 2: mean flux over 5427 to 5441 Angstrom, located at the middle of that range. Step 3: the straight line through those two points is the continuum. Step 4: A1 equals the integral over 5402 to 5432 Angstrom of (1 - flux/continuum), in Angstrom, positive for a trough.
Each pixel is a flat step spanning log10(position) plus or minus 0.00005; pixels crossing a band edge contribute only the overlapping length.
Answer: 0.5 Angstrom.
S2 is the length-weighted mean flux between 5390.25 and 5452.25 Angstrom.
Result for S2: 6.57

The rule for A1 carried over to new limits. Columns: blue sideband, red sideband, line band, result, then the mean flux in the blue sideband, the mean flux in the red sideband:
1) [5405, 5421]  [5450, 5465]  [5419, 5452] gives -0.6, 6.49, 6.55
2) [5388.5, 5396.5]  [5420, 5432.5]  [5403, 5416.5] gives 0.3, 6.59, 6.59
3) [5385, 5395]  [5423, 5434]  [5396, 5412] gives 0.4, 6.61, 6.6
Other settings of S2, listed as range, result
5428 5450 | 6.65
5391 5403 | 6.53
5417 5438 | 6.62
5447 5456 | 6.61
